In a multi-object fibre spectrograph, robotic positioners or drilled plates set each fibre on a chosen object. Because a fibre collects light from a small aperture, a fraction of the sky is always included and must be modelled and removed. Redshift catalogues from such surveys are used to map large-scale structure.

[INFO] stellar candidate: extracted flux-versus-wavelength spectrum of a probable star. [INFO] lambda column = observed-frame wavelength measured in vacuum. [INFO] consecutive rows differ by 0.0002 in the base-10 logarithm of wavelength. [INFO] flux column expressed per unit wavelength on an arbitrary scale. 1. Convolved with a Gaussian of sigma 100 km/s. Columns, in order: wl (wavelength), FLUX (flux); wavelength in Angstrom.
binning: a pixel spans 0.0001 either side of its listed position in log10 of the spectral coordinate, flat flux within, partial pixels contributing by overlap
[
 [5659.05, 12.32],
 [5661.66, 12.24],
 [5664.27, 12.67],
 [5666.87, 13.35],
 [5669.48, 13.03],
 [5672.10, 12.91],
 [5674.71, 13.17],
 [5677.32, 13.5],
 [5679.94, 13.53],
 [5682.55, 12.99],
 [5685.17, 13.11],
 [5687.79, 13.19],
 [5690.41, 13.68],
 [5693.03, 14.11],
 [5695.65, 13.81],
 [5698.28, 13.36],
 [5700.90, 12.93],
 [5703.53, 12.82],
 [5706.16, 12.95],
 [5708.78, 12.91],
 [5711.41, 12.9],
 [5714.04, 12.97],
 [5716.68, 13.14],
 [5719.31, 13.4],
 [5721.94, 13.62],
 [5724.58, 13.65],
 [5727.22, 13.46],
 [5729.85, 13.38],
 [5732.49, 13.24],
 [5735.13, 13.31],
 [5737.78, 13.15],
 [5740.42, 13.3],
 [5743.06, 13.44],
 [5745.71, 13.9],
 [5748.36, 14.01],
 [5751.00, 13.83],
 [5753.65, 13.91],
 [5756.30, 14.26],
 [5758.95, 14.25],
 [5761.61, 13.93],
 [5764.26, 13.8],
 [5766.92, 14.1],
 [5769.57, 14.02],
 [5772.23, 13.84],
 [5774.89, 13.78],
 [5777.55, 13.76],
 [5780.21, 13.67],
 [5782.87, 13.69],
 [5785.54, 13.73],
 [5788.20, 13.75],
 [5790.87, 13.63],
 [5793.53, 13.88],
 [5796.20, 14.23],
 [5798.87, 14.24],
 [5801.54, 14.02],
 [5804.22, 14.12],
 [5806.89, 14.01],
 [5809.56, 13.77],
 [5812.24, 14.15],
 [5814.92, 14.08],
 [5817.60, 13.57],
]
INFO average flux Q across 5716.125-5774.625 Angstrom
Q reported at 13.7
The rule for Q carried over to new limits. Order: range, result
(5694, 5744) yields 13.3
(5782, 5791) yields 13.7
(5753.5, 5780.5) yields 13.9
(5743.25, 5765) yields 14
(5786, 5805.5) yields 14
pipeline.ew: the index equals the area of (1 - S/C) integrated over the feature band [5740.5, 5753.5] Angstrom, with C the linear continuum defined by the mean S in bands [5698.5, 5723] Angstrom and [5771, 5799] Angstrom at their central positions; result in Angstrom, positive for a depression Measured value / -0.3 Angstrom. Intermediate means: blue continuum 13.1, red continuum 13.8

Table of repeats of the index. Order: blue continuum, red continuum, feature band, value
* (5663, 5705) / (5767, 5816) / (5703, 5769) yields 0.3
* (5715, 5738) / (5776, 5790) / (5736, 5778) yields -0.8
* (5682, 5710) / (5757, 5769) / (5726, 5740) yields 0.4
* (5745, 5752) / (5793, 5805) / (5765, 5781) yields 0.2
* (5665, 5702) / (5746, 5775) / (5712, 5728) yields 0.3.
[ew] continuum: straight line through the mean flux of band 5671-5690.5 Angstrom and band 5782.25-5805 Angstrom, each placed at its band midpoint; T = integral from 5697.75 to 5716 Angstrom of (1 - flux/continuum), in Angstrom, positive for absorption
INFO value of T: 0.6 Angstrom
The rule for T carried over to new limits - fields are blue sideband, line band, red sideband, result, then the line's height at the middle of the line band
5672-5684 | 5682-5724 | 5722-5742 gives 0.2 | 13.3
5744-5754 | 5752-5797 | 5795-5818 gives 0.2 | 14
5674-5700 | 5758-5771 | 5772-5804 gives -0.2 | 13.8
